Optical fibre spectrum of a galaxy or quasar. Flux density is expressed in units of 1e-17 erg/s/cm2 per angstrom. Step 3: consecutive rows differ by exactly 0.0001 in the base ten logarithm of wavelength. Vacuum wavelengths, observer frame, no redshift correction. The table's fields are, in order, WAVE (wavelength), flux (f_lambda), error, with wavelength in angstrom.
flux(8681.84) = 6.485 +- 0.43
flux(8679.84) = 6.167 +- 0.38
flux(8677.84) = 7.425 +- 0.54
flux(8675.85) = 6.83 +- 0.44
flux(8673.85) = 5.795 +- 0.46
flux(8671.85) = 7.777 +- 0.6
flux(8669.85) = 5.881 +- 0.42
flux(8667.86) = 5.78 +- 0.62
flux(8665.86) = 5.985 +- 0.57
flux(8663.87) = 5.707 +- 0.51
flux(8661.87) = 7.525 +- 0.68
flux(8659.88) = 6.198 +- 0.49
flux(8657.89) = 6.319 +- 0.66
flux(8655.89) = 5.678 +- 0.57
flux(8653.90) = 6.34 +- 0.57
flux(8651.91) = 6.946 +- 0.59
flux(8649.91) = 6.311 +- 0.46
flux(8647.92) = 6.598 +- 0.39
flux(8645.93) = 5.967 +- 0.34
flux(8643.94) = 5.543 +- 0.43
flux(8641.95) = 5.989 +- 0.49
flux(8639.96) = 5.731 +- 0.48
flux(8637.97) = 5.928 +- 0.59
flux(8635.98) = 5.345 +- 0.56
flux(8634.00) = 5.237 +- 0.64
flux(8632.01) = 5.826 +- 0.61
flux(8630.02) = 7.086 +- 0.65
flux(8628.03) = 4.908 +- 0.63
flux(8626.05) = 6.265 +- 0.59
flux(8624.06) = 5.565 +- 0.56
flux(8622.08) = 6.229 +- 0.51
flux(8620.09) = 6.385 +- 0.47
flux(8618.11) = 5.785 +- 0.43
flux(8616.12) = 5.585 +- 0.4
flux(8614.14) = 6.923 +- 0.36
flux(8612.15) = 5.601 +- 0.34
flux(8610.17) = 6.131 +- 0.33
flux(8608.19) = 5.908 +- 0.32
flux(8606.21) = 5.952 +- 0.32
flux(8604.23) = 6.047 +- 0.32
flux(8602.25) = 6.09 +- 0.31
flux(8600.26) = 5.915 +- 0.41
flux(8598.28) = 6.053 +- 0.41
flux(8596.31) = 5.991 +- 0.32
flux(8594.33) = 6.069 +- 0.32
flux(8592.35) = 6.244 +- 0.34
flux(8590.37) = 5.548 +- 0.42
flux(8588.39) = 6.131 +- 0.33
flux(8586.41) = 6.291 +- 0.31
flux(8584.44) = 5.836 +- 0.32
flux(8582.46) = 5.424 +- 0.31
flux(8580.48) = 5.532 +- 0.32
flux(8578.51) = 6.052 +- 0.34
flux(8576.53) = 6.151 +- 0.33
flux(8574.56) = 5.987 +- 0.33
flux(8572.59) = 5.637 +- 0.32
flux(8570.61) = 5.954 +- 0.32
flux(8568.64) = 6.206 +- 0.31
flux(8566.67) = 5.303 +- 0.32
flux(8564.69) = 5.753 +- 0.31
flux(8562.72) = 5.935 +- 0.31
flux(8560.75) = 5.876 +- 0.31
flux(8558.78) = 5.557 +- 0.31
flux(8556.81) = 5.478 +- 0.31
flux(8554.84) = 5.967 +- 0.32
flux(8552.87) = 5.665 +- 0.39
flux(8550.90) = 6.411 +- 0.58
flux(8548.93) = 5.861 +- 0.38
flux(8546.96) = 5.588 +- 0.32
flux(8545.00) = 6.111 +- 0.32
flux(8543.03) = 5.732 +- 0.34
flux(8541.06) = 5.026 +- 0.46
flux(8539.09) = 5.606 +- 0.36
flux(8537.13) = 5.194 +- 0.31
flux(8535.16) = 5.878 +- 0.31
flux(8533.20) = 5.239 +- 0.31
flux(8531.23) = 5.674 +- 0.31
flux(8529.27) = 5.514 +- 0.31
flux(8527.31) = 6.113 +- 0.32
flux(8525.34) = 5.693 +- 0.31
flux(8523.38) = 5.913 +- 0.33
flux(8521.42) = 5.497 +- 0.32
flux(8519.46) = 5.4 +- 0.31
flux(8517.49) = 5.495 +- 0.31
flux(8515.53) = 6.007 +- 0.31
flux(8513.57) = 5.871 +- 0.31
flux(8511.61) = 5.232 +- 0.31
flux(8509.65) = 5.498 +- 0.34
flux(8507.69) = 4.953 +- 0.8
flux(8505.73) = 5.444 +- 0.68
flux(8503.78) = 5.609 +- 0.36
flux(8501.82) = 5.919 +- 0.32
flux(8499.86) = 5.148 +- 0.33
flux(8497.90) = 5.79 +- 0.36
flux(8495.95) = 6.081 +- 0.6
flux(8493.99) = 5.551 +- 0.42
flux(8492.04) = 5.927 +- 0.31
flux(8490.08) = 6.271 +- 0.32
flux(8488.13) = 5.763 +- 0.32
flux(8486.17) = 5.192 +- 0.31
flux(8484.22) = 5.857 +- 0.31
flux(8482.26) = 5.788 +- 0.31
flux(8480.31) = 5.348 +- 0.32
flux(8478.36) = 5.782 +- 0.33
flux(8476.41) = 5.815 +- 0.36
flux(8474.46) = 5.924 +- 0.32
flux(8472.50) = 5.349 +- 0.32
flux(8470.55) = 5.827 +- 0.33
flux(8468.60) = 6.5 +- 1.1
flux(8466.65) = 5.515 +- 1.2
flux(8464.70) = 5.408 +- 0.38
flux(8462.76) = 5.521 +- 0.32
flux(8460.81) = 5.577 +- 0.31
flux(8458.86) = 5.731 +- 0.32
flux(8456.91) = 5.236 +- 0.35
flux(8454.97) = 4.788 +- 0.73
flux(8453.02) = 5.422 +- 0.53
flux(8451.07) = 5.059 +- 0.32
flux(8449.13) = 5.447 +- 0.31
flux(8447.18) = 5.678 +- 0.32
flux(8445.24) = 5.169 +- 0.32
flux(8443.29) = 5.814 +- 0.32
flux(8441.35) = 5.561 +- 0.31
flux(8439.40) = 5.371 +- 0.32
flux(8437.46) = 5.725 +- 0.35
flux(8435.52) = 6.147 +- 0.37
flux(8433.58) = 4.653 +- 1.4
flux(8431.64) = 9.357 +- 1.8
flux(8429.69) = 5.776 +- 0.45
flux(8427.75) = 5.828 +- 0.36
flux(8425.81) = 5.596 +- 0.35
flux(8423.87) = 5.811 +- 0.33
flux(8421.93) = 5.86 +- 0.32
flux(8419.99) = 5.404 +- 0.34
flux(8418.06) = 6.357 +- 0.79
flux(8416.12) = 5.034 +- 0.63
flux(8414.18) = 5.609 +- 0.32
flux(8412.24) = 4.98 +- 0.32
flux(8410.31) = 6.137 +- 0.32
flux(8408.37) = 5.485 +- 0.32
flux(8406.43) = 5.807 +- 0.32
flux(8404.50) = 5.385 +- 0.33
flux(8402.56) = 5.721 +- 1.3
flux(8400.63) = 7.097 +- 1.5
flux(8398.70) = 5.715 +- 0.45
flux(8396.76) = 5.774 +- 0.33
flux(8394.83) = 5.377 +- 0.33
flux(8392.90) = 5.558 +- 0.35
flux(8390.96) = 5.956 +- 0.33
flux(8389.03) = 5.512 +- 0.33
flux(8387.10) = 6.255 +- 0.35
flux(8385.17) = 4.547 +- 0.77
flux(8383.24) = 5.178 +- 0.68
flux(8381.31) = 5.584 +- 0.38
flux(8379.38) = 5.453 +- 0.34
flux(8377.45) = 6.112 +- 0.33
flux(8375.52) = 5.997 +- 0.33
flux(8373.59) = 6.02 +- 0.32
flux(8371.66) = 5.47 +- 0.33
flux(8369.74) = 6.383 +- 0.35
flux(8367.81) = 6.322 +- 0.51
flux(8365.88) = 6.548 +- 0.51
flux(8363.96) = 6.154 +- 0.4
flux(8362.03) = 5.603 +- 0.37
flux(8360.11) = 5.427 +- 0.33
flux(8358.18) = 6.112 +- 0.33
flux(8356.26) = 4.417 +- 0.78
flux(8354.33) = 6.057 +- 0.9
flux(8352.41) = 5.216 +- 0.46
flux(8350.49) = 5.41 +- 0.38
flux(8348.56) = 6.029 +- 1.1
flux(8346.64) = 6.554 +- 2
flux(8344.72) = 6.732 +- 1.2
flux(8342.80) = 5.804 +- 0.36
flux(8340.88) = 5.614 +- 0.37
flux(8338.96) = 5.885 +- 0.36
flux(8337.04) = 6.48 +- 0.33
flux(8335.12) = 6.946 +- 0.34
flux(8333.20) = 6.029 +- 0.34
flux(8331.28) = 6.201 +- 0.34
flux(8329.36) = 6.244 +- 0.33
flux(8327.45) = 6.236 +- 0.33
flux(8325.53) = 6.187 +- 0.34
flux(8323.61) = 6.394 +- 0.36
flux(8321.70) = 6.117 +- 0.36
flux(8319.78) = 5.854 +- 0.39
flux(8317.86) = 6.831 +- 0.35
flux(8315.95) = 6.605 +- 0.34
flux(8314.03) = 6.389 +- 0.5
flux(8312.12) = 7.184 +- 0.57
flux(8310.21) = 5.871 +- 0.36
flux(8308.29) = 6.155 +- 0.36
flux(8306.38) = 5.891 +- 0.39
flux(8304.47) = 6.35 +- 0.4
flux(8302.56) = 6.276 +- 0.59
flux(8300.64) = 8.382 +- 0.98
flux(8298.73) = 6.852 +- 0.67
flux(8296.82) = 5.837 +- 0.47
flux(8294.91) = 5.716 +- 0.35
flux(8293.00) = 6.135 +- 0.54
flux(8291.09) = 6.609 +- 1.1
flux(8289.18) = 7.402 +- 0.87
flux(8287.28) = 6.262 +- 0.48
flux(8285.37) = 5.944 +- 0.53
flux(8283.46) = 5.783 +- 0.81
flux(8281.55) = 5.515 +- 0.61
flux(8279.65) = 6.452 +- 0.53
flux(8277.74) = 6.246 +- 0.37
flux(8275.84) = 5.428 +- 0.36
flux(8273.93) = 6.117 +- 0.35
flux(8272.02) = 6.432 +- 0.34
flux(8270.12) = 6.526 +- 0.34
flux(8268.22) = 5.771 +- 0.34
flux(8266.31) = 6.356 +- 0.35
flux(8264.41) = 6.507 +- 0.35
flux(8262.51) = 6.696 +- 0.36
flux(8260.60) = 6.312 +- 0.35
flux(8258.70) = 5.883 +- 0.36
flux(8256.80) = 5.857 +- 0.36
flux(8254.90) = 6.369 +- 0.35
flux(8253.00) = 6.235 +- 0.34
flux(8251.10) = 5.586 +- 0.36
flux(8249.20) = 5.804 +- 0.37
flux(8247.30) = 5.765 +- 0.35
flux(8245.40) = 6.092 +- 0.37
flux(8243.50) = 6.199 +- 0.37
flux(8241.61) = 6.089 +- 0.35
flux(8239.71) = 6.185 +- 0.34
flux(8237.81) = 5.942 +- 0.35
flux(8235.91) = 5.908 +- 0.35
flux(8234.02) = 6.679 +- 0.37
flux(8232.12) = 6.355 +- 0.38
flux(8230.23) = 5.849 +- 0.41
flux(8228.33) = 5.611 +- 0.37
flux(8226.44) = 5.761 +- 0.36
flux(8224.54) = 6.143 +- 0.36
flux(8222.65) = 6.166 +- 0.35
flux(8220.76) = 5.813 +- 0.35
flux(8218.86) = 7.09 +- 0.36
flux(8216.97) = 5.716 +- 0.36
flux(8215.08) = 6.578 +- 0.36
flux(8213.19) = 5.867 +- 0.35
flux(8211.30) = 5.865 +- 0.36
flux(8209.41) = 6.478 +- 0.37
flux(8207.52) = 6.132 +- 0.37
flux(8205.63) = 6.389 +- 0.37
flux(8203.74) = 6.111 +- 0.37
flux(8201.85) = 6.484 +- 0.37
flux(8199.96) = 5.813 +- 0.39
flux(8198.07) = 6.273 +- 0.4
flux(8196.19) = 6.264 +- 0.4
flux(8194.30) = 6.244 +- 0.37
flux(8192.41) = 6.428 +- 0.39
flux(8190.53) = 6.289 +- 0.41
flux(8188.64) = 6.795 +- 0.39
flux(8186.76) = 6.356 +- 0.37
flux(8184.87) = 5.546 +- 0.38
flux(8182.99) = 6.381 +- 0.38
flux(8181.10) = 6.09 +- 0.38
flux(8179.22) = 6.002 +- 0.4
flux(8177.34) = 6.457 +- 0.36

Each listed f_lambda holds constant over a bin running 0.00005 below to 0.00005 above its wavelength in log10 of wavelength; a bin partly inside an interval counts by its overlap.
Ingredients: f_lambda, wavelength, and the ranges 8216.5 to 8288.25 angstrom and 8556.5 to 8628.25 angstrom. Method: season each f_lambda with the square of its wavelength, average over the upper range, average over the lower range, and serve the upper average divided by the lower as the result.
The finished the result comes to 1.1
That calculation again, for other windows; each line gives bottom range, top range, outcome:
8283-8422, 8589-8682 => 1.09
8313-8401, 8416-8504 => 0.98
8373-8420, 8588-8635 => 1.11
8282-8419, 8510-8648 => 1.02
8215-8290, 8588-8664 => 1.08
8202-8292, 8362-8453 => 0.98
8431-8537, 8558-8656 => 1.08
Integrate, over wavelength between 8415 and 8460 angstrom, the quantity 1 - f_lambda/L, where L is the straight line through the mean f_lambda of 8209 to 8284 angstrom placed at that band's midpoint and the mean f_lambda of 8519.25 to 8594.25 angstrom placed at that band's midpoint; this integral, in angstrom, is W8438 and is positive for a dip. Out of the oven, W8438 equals 1.6 angstrom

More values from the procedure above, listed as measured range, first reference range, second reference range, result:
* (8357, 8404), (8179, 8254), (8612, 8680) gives 2.5 angstrom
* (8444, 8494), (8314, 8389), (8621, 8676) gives 3.6 angstrom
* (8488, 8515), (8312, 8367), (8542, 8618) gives 1.4 angstrom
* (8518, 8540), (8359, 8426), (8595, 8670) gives 1.1 angstrom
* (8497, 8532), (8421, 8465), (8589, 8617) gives 1.4 angstrom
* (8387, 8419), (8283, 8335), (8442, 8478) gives 0.7 angstrom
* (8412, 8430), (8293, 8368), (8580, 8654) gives 1.4 angstrom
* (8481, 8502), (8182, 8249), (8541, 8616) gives 0.8 angstrom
